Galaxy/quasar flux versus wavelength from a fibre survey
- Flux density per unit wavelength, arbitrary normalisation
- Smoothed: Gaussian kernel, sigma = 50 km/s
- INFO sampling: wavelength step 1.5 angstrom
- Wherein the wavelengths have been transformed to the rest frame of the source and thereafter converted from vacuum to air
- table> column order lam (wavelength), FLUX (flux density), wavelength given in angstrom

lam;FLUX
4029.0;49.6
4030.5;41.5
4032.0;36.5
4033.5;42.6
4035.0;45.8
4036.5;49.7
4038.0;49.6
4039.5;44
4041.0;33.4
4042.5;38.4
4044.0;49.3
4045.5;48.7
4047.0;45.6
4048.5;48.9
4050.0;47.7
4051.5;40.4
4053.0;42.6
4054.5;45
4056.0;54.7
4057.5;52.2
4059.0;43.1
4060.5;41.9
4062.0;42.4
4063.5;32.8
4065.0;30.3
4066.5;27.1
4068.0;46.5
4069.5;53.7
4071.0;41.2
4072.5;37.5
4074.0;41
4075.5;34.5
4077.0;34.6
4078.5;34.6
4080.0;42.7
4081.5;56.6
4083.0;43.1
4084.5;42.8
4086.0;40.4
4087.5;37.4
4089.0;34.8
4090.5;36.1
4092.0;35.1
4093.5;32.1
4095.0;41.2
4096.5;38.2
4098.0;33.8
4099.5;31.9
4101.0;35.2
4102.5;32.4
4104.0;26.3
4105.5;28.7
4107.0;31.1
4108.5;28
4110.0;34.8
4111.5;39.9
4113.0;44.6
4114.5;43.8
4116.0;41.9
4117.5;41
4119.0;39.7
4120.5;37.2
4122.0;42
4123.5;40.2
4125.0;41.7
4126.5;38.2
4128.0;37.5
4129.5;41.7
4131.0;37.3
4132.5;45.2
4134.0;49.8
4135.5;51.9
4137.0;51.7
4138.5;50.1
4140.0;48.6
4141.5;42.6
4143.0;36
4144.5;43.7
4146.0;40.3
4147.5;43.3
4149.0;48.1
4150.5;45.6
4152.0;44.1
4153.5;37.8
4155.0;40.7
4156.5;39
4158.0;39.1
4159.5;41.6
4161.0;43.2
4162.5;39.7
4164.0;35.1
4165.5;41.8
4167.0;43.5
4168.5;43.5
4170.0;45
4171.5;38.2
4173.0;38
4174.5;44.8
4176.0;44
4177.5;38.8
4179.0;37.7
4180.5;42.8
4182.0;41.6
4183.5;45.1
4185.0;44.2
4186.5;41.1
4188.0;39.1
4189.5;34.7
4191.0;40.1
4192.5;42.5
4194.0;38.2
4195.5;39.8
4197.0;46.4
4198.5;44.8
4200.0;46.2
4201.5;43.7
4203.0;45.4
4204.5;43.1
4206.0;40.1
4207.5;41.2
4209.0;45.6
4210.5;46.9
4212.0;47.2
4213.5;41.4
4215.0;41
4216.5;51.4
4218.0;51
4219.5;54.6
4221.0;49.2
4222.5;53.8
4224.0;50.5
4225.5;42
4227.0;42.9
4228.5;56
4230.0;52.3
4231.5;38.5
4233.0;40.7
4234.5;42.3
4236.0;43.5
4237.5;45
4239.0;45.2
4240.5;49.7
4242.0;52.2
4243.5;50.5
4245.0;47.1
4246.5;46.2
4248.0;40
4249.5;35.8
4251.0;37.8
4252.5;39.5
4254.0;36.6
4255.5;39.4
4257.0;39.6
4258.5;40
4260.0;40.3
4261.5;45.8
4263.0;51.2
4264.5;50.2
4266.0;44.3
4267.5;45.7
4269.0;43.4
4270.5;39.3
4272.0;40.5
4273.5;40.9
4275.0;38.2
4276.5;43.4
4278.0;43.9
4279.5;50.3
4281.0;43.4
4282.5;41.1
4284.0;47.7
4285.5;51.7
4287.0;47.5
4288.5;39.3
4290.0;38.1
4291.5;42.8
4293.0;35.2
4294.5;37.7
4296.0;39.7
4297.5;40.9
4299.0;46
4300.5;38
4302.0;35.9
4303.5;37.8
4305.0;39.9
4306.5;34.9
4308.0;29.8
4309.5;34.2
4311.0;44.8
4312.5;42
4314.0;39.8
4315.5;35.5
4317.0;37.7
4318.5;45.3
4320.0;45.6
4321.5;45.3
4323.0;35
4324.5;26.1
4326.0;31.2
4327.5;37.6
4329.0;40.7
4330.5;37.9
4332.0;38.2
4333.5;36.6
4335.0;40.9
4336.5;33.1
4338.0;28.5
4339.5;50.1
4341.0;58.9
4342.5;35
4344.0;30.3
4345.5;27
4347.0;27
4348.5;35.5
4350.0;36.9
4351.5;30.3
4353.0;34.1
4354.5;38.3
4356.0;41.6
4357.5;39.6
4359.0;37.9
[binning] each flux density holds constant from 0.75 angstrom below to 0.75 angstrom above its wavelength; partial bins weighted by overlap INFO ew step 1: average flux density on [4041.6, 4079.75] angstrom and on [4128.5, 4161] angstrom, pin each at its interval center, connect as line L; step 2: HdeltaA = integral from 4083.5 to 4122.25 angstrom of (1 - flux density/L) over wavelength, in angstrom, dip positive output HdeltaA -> 5.8 angstrom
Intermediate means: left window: 42.2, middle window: 36.5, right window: 43.7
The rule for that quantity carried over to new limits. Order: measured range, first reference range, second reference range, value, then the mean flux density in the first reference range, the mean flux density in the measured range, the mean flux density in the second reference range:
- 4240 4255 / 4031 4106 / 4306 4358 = -2.0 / 40.5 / 43.4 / 37.3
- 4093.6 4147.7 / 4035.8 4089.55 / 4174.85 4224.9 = 4.4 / 42.5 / 39.6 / 44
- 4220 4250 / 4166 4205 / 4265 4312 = -3.4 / 42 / 46.3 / 41.2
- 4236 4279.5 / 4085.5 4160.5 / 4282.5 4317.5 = -3.9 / 39.7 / 43.4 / 39.9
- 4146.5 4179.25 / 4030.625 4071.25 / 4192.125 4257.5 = 2.0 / 43.5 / 41.5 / 44.7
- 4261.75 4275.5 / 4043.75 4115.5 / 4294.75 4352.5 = -2.1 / 39.7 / 43.9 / 37.6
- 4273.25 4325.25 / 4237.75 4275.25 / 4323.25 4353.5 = -1.4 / 43.3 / 40.4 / 35.8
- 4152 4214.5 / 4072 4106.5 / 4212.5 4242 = 2.9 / 37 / 41.8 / 47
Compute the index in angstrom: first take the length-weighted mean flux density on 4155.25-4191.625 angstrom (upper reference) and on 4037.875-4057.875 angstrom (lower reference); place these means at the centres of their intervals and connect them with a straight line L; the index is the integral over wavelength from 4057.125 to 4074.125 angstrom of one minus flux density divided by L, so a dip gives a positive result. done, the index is 1.6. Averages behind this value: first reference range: 45.5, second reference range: 40.9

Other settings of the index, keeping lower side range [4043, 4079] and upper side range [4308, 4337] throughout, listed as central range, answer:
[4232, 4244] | -1.9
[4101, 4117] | 2.4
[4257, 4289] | -4.3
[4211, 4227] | -3.3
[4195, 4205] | -1.1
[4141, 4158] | -0.4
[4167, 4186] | -0.7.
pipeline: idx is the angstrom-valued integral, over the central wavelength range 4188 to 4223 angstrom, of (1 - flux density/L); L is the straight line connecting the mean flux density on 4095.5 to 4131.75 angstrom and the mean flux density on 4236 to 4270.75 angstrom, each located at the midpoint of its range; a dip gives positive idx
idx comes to -2.6 angstrom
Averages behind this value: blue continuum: 37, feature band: 44.5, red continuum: 43.7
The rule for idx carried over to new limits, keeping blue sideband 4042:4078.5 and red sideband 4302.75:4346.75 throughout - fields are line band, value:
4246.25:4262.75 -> -0.5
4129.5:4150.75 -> -2.2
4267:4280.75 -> -1.5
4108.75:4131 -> 0.8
